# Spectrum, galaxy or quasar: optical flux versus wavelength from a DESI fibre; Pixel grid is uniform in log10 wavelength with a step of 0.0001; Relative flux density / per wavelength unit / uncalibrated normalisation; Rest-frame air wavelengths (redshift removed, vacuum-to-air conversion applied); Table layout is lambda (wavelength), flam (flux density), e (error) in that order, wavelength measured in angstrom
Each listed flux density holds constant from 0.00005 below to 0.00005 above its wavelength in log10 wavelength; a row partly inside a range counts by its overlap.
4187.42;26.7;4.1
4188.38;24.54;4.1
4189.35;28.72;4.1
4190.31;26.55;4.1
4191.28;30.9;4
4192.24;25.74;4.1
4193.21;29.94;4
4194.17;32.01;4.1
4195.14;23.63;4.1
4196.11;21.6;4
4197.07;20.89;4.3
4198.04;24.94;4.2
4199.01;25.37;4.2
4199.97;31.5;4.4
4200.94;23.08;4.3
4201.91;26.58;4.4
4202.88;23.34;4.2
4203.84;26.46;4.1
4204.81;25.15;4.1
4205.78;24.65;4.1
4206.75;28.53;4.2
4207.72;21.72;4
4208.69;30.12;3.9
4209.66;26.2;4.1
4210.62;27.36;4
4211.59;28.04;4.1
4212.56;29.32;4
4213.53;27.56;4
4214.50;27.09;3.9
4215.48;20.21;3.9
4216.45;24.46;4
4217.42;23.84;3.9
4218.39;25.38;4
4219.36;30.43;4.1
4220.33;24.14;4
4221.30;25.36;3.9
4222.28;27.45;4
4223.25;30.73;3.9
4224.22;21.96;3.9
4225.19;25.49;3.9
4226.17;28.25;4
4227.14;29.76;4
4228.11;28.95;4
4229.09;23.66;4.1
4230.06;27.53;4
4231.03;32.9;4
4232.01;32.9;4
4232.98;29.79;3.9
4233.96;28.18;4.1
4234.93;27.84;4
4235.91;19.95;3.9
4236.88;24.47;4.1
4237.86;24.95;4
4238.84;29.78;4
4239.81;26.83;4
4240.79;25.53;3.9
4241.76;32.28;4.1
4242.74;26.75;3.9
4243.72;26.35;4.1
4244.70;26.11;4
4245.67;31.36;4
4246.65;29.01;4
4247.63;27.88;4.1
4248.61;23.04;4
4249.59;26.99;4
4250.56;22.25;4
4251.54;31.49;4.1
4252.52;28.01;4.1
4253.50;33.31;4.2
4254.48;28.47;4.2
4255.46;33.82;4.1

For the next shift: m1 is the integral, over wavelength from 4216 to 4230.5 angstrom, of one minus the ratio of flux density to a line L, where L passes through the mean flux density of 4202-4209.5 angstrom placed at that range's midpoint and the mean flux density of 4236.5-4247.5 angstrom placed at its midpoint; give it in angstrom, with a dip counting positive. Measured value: 0.1 angstrom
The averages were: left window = 25.8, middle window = 26.5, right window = 27.6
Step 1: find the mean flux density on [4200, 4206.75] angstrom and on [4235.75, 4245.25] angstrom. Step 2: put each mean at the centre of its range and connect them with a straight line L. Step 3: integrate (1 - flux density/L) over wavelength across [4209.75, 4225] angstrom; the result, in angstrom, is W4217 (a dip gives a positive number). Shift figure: -0.2 angstrom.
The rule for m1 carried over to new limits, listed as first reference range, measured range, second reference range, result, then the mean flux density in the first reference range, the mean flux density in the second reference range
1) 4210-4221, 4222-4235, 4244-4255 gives -0.7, 26.2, 28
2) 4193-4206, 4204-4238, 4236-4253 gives -0.5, 25.6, 27.1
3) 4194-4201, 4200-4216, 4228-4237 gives -0.1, 25.2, 27.7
